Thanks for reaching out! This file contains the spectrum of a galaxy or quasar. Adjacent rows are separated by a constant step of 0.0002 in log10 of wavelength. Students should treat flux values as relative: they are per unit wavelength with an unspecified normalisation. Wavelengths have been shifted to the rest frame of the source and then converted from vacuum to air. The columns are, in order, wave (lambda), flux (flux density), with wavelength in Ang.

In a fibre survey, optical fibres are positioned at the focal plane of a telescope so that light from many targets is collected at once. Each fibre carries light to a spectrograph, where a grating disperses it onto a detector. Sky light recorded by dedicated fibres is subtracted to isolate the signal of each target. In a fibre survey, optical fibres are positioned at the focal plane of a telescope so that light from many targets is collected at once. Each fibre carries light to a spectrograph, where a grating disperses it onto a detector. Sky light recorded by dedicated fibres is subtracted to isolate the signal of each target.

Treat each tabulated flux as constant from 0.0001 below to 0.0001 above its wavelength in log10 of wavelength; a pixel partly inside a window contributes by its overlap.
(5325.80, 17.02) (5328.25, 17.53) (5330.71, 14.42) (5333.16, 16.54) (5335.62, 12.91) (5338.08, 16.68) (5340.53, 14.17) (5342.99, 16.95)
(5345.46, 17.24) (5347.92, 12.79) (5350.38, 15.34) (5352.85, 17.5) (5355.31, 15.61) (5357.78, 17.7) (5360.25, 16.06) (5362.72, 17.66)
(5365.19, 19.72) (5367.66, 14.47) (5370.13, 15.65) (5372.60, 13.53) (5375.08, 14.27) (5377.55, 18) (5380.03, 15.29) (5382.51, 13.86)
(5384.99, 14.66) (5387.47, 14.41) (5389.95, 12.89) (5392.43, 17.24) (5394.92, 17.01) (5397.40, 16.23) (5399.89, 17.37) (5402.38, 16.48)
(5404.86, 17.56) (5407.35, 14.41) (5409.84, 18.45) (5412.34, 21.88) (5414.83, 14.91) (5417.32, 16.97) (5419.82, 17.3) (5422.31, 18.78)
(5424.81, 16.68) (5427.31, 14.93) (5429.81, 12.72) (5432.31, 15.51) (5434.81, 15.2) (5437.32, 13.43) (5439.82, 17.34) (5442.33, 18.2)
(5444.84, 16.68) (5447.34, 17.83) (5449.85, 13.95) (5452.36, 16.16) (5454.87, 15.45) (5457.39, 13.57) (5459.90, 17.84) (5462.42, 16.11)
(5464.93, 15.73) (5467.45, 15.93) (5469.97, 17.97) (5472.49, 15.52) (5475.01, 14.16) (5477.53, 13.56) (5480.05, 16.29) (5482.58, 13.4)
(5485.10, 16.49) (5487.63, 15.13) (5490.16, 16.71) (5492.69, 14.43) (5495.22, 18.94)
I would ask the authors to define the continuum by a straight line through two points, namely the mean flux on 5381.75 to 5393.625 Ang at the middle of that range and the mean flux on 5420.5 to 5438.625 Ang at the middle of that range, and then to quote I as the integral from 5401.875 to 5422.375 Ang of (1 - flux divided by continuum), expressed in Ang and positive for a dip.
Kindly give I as -3.1 Ang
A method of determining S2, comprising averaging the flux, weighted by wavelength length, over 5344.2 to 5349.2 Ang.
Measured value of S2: 15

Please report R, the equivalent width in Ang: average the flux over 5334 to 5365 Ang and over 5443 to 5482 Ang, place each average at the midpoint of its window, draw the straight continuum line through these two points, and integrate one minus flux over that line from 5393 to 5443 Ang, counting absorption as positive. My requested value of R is -2.2 Ang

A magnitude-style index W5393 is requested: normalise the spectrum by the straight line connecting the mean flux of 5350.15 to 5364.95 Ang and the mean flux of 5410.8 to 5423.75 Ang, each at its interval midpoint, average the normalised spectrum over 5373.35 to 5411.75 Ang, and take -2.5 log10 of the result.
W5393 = 0.10 mag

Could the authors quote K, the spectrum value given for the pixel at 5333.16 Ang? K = 16.54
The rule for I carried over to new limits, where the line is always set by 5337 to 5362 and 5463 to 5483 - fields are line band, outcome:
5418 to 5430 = -0.6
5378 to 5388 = 0.7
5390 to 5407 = -0.8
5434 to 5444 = -0.3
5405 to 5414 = -1.3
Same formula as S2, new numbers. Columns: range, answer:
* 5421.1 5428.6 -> 16.8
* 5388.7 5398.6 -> 15.8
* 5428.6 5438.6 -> 14.2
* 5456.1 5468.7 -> 15.8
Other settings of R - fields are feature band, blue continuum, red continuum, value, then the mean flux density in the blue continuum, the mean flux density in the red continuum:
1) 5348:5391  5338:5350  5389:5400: 0.4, 15.5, 16.1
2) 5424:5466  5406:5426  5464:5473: 2.8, 17.4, 16.4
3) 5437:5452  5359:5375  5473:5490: -1.1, 16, 15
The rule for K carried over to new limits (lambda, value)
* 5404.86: 17.56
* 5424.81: 16.68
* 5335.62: 12.91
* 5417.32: 16.97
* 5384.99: 14.66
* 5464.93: 15.73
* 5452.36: 16.16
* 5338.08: 16.68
